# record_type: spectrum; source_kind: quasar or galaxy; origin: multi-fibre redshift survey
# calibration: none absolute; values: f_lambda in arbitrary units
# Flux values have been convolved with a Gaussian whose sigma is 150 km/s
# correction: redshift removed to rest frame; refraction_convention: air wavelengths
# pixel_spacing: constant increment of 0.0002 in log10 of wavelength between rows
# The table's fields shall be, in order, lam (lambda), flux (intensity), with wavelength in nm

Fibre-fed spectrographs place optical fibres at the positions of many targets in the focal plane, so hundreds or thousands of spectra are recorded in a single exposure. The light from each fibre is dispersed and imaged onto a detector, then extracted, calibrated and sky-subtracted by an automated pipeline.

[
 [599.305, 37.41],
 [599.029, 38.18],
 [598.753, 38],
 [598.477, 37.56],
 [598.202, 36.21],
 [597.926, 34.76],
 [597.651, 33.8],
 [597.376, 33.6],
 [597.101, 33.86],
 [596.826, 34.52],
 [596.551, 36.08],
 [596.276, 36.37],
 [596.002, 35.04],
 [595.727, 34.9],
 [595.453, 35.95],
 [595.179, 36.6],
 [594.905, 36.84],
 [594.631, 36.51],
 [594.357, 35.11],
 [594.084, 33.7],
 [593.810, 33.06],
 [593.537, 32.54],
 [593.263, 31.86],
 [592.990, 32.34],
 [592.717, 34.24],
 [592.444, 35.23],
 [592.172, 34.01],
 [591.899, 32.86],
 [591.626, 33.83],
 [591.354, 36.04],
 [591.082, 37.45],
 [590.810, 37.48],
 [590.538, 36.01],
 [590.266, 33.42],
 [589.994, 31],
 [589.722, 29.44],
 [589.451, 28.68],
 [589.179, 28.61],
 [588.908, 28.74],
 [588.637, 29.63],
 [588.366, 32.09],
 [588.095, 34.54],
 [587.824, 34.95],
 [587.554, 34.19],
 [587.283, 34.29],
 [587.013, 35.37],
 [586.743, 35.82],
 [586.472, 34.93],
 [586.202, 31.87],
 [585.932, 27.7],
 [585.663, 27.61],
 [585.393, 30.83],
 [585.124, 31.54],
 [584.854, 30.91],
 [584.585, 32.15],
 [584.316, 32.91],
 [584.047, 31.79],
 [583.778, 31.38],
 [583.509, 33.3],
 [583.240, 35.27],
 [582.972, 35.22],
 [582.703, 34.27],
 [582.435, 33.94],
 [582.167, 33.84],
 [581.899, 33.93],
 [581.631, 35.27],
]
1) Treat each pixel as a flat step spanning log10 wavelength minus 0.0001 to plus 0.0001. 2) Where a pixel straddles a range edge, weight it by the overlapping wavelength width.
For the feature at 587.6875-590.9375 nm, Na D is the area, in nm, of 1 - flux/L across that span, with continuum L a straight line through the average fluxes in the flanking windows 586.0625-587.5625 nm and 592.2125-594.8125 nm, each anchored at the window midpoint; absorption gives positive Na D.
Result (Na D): 0.21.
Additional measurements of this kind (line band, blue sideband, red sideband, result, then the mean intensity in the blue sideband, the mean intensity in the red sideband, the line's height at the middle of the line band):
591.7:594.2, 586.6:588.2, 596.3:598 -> 0.10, 34.9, 34.6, 34.7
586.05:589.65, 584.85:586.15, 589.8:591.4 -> -0.05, 29.7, 35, 32.2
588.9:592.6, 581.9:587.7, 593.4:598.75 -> 0.09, 32.8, 35.2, 34.1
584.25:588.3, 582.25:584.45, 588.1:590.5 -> -0.07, 33.5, 30.7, 32.1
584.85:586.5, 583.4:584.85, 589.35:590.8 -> 0.09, 32.2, 32.3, 32.2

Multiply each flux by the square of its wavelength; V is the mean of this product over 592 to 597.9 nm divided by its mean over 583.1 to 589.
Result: 1.1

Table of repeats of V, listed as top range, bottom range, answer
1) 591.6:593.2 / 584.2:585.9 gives 1.12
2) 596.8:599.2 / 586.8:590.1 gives 1.16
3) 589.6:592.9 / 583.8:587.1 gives 1.10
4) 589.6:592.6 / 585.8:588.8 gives 1.05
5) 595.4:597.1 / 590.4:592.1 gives 1.01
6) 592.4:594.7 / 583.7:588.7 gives 1.07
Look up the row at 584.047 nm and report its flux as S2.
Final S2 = 31.79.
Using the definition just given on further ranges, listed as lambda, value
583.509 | 33.3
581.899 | 33.93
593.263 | 31.86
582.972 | 35.22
